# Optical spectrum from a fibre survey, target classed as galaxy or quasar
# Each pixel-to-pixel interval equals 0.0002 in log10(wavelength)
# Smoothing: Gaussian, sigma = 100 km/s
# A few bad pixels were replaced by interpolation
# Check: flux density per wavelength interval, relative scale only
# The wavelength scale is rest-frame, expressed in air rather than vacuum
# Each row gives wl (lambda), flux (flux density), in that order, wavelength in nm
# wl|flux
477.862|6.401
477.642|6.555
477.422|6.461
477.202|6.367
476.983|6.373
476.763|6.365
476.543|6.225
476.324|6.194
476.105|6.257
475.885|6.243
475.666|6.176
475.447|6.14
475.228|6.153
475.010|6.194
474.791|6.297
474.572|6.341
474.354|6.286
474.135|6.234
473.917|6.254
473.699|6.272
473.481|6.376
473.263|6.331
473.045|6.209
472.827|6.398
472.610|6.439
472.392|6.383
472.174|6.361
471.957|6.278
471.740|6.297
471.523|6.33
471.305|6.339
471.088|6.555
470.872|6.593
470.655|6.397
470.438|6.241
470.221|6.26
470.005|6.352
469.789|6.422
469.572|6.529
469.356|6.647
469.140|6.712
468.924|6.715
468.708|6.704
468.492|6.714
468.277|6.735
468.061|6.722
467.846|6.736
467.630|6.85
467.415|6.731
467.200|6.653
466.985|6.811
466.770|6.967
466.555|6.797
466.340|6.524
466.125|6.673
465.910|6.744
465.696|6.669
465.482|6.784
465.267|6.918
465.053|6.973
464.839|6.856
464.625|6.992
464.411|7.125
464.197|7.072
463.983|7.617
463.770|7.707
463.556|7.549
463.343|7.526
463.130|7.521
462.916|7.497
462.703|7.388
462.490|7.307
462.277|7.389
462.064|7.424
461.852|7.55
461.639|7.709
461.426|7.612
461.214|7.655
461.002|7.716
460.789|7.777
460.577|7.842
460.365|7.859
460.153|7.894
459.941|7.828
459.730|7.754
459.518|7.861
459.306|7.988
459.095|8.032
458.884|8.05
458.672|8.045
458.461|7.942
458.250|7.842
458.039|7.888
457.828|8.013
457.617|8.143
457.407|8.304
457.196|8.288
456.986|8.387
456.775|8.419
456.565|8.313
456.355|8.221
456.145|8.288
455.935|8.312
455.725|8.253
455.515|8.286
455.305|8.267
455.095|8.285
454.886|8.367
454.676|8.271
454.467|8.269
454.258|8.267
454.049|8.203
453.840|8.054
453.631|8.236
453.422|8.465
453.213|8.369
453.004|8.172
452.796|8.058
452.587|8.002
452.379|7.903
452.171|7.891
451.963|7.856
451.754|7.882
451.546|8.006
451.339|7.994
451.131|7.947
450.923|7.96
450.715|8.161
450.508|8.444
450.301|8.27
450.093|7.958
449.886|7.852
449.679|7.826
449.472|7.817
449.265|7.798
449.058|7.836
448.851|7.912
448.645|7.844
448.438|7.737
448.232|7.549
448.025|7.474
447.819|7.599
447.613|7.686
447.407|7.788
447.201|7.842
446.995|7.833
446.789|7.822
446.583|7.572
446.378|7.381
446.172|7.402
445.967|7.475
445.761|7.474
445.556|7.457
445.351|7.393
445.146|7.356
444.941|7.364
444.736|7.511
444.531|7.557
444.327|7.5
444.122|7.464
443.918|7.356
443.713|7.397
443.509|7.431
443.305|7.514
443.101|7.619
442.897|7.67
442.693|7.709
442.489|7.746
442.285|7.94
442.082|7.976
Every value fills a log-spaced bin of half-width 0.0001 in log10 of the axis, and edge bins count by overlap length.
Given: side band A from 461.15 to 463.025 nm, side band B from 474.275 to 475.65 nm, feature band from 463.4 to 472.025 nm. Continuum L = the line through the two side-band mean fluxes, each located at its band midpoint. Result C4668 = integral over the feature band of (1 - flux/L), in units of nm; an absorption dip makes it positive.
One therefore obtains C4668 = 0.26 nm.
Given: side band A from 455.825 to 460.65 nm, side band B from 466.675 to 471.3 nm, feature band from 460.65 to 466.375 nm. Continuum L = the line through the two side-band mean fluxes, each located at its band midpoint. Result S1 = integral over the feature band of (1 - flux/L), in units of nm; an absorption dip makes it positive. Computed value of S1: 0.06 nm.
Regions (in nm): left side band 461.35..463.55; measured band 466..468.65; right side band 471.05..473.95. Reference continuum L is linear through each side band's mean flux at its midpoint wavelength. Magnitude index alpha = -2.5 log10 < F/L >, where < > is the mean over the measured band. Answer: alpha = 0.030 mag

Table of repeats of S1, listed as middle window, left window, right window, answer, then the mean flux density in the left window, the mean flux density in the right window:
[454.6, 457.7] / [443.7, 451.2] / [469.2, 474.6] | -0.46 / 7.7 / 6.37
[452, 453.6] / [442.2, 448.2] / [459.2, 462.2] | -0.10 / 7.56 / 7.74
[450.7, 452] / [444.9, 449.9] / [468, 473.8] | -0.09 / 7.64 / 6.45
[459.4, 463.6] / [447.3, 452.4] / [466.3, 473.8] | -0.32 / 7.88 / 6.52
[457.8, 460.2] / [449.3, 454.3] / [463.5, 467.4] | -0.14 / 8.06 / 6.95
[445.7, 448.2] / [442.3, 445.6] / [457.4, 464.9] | -0.02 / 7.51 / 7.67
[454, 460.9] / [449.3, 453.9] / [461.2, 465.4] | -0.37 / 8.05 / 7.36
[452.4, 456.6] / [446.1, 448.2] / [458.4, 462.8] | -0.30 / 7.64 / 7.74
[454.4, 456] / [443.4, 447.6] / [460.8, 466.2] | -0.19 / 7.52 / 7.29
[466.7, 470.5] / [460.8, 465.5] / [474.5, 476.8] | 0.13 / 7.38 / 6.23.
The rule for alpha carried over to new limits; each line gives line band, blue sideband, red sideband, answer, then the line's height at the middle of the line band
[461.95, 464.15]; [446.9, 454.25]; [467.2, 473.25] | -0.07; 7.03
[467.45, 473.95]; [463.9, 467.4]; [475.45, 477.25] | 0.02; 6.59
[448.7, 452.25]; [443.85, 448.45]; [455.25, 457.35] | -0.01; 7.87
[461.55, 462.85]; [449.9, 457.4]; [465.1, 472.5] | -0.03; 7.28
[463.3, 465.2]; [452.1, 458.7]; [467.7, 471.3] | -0.01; 7.17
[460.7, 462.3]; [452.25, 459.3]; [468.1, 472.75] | -0.01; 7.52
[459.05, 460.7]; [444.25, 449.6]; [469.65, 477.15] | -0.13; 6.98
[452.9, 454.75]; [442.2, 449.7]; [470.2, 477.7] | -0.14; 7.25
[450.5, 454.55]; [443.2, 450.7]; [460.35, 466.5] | -0.08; 7.54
